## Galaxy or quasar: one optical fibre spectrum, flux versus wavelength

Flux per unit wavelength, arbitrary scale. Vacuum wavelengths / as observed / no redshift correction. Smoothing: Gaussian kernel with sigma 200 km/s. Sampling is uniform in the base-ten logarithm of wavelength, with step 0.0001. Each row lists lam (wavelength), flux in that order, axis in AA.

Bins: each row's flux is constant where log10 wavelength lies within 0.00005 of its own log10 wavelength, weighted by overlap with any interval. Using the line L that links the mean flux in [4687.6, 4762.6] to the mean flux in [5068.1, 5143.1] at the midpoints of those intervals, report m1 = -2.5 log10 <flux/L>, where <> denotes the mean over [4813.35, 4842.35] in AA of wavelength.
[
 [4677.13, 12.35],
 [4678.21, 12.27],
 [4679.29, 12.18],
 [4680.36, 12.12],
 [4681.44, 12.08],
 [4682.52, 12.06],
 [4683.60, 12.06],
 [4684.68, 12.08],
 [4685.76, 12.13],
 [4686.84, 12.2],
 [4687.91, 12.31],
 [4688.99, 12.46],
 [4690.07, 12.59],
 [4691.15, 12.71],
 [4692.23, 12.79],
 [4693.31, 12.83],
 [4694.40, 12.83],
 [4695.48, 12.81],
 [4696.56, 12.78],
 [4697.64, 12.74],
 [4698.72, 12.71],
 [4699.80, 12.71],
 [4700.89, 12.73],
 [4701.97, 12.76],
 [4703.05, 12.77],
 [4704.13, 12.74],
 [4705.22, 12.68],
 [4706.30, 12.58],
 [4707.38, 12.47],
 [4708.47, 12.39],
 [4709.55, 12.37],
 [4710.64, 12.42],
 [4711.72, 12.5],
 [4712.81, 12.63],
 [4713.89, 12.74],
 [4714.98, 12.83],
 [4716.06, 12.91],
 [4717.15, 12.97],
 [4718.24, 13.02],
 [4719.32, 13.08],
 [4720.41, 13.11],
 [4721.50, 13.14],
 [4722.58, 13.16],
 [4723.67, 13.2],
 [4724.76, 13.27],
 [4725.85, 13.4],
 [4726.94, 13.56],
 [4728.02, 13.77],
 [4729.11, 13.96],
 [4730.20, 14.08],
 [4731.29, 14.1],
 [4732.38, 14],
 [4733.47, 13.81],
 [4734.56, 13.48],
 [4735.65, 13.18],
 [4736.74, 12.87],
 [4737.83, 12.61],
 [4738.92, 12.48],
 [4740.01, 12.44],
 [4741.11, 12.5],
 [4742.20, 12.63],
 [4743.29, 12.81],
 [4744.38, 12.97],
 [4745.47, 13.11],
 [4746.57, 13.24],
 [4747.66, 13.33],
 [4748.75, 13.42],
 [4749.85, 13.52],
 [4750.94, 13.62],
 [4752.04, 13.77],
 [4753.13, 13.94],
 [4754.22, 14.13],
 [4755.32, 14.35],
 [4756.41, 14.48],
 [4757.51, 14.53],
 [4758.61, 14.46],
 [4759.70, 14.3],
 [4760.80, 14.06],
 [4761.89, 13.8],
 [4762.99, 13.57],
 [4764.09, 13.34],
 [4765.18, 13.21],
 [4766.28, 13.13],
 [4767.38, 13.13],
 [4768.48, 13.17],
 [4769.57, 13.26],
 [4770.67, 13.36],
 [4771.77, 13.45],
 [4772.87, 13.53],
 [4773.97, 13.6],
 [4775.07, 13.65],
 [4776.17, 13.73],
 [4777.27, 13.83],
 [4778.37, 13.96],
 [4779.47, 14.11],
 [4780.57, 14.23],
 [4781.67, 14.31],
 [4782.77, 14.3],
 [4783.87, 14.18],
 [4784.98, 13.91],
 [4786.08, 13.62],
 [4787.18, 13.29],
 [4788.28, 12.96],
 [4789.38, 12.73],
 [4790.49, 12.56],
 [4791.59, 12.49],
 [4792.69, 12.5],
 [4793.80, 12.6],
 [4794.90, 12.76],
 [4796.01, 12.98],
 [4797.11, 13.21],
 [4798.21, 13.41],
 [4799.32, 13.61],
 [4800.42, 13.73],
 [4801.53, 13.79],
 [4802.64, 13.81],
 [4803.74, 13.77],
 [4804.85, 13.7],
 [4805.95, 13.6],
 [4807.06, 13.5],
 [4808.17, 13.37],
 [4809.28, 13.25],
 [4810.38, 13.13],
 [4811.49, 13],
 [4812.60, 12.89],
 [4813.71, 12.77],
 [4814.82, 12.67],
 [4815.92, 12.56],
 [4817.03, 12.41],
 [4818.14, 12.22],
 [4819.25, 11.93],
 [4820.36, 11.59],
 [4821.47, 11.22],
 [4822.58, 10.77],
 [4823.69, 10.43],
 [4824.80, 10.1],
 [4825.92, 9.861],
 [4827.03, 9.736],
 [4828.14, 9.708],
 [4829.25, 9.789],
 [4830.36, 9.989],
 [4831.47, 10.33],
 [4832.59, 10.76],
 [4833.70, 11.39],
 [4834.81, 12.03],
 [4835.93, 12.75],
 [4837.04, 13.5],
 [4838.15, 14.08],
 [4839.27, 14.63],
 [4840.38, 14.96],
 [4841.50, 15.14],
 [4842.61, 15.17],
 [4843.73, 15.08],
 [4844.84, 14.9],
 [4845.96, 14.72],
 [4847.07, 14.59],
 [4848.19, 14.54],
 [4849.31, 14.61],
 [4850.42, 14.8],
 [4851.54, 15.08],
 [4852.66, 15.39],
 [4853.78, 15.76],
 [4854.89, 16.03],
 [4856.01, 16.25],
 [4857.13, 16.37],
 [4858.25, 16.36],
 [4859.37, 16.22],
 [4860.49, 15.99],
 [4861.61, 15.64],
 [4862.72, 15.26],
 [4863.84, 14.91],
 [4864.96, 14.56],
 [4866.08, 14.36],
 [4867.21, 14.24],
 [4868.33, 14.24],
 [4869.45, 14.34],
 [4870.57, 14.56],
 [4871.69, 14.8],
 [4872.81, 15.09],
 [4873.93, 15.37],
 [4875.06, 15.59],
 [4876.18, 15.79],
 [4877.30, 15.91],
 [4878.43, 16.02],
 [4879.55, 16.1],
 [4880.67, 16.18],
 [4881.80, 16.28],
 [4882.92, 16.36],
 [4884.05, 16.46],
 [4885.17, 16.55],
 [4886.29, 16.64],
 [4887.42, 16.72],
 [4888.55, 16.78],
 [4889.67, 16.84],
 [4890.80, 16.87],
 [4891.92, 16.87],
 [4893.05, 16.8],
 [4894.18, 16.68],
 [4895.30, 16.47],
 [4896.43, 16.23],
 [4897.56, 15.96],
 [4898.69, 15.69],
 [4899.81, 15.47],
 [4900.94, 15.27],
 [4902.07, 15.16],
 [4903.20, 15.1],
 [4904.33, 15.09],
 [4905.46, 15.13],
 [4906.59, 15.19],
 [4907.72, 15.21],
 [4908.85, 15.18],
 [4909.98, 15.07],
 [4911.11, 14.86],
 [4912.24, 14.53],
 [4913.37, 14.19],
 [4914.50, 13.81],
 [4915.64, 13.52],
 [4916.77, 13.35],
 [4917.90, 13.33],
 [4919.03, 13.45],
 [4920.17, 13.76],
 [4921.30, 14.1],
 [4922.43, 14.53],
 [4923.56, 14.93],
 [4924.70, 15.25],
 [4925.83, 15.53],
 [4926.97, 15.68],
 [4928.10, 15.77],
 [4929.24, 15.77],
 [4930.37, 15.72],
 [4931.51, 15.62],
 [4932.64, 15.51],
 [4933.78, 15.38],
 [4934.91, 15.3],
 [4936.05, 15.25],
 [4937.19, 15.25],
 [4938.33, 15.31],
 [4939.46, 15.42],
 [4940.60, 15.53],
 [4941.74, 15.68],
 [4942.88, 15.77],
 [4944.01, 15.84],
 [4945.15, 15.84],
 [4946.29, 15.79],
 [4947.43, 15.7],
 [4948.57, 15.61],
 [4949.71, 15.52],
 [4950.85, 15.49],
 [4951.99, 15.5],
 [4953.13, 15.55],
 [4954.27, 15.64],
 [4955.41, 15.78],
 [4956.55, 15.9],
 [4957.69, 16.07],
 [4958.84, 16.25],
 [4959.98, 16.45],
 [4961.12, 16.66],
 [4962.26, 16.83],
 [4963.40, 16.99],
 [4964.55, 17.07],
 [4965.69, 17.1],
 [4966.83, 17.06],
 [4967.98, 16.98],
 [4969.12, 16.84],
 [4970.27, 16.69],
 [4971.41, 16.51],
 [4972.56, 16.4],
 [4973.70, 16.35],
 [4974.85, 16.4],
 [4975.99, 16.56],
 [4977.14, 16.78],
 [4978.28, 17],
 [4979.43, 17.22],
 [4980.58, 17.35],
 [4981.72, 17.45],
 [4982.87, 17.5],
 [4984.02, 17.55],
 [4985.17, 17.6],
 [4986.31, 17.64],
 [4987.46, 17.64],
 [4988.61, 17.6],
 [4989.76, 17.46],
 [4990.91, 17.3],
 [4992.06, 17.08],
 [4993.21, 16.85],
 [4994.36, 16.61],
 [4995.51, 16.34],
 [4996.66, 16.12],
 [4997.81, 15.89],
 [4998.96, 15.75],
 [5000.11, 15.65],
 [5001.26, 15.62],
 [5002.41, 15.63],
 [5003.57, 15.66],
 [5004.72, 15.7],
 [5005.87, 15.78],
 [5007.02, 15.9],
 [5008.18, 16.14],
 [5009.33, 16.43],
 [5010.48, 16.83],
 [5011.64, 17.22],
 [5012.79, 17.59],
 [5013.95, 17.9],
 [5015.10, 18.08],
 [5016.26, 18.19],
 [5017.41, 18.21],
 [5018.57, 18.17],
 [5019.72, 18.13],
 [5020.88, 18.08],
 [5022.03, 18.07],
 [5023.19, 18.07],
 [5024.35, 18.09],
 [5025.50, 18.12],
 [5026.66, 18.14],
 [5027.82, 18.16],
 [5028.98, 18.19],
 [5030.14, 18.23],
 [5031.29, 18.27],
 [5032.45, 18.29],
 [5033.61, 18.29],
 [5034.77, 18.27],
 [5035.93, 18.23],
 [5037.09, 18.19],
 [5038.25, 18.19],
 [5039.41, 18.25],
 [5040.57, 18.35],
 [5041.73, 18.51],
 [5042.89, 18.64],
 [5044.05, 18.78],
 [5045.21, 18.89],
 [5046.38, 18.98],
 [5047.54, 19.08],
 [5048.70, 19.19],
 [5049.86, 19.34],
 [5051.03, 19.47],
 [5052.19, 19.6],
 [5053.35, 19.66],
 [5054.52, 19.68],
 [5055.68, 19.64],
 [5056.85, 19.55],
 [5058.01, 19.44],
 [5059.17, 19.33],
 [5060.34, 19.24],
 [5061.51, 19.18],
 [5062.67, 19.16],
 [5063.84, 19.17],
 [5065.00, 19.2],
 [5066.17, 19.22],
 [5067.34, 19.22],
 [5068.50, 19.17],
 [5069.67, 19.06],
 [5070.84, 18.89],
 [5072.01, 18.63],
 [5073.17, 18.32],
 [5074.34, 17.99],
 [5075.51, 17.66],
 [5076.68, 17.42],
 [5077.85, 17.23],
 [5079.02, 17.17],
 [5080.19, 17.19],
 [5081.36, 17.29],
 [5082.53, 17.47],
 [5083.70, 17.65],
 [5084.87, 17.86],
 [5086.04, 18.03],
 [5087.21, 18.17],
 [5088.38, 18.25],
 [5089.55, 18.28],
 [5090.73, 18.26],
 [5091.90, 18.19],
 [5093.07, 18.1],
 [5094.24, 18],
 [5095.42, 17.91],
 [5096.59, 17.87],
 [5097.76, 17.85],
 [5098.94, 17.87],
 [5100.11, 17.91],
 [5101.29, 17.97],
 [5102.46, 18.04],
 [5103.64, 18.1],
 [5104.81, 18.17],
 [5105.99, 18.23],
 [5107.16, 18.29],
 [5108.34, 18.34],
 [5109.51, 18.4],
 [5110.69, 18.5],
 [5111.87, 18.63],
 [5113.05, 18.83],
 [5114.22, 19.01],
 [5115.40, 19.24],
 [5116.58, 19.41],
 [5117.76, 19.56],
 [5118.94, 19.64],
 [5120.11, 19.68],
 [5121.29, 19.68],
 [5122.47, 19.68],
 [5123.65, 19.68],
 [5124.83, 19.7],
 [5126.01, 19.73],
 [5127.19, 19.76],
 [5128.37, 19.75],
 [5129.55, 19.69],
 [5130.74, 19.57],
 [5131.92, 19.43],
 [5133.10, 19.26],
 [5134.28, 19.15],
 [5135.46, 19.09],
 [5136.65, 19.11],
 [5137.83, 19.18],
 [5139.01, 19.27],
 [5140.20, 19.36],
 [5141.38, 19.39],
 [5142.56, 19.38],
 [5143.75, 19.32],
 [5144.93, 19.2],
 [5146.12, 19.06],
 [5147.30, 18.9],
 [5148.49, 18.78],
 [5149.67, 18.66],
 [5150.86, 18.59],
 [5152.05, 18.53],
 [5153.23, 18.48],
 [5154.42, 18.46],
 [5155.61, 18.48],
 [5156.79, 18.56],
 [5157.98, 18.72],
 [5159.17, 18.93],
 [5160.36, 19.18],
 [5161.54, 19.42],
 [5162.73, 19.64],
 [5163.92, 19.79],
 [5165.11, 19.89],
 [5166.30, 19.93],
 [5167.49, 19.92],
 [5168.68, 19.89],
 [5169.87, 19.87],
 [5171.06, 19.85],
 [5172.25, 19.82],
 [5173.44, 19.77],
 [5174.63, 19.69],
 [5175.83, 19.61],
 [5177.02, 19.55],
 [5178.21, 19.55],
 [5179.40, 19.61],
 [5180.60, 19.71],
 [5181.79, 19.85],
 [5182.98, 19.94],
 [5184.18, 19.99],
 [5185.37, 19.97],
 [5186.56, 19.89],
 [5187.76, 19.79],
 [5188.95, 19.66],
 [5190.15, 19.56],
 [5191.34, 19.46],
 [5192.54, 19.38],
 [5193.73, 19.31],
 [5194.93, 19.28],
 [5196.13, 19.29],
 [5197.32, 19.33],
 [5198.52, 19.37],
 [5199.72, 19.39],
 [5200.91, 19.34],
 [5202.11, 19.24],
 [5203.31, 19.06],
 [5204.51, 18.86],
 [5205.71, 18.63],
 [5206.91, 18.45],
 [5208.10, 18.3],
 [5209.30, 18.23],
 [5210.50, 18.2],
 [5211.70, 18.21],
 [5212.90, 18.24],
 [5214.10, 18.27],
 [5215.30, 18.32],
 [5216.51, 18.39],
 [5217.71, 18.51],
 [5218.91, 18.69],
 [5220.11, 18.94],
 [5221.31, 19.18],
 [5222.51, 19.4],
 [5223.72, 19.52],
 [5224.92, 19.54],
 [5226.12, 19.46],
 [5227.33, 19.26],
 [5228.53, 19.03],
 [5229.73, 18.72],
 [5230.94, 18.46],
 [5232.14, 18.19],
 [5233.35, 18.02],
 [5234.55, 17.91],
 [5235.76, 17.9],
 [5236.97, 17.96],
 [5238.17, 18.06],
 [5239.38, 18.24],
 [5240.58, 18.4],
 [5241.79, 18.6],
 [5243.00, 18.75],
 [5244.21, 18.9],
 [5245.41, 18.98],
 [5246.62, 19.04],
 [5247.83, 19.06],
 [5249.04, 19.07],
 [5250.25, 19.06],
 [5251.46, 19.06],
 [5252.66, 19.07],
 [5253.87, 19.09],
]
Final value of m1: 0.23 mag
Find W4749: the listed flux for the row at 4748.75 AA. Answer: 13.42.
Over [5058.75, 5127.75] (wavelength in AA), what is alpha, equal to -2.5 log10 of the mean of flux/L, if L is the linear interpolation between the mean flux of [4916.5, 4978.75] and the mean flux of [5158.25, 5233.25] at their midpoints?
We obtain -0.044 mag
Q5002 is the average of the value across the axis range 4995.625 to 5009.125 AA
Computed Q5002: 15.8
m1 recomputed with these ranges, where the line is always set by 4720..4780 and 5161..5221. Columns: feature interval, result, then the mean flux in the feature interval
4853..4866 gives -0.05 mag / 15.7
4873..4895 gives -0.07 mag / 16.3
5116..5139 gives -0.06 mag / 19.5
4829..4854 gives 0.08 mag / 13.7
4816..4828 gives 0.29 mag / 11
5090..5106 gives 0.00 mag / 18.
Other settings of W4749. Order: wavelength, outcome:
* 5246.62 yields 19.04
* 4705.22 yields 12.68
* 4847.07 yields 14.59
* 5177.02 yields 19.55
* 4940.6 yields 15.53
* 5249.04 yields 19.07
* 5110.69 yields 18.5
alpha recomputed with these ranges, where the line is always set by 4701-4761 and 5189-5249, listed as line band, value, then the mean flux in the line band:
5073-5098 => -0.03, 17.8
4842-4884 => -0.04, 15.4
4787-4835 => 0.16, 12.2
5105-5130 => -0.09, 19.2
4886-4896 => -0.11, 16.7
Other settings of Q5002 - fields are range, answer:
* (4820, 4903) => 14.6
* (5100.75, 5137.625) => 19.1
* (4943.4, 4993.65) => 16.6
